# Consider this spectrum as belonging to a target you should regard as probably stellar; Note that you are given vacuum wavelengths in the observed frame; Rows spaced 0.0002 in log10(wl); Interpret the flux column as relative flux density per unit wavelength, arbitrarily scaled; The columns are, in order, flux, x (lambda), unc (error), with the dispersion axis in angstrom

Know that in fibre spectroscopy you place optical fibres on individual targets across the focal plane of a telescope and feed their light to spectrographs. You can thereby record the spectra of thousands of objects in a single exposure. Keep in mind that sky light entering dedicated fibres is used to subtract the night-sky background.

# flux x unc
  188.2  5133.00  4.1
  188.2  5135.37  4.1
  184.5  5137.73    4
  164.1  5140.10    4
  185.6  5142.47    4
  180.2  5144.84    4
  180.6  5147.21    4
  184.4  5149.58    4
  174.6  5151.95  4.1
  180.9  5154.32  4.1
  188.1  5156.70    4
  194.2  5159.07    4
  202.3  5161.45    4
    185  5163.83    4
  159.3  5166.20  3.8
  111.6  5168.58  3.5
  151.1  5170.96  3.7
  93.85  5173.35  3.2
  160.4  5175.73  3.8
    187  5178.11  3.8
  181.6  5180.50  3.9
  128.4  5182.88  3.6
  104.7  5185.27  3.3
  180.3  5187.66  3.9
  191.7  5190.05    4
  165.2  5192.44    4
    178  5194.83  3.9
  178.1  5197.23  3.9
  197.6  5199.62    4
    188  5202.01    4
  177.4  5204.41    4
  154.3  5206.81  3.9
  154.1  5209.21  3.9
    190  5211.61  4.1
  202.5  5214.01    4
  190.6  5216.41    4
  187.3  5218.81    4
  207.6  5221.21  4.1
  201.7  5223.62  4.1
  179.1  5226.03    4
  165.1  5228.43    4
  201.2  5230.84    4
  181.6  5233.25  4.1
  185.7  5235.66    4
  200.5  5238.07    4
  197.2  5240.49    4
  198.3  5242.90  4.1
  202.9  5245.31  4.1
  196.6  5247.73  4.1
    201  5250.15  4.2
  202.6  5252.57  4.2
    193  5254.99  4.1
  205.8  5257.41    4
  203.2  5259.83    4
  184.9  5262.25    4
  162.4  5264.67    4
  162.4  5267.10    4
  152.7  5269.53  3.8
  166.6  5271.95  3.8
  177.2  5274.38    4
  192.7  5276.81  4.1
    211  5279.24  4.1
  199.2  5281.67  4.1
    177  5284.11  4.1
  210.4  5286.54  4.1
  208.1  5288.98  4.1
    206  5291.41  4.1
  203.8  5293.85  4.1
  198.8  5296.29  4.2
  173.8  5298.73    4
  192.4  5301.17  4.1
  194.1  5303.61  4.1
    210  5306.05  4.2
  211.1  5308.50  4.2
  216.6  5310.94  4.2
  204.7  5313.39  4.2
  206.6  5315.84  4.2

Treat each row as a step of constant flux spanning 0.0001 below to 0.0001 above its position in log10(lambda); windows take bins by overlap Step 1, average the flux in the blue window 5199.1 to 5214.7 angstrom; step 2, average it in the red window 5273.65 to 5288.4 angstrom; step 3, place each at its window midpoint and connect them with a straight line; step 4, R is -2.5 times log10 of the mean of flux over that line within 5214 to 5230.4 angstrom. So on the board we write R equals -0.05 mag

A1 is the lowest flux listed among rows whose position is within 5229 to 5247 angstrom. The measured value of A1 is 181.6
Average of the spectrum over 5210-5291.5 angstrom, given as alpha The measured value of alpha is 191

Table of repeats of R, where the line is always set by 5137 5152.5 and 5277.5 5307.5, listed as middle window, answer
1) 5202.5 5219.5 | 0.05 mag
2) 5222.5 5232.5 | 0.02 mag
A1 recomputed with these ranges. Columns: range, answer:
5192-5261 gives 154.1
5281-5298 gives 177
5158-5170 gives 111.6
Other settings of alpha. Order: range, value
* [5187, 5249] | 187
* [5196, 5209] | 177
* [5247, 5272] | 185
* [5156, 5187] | 157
